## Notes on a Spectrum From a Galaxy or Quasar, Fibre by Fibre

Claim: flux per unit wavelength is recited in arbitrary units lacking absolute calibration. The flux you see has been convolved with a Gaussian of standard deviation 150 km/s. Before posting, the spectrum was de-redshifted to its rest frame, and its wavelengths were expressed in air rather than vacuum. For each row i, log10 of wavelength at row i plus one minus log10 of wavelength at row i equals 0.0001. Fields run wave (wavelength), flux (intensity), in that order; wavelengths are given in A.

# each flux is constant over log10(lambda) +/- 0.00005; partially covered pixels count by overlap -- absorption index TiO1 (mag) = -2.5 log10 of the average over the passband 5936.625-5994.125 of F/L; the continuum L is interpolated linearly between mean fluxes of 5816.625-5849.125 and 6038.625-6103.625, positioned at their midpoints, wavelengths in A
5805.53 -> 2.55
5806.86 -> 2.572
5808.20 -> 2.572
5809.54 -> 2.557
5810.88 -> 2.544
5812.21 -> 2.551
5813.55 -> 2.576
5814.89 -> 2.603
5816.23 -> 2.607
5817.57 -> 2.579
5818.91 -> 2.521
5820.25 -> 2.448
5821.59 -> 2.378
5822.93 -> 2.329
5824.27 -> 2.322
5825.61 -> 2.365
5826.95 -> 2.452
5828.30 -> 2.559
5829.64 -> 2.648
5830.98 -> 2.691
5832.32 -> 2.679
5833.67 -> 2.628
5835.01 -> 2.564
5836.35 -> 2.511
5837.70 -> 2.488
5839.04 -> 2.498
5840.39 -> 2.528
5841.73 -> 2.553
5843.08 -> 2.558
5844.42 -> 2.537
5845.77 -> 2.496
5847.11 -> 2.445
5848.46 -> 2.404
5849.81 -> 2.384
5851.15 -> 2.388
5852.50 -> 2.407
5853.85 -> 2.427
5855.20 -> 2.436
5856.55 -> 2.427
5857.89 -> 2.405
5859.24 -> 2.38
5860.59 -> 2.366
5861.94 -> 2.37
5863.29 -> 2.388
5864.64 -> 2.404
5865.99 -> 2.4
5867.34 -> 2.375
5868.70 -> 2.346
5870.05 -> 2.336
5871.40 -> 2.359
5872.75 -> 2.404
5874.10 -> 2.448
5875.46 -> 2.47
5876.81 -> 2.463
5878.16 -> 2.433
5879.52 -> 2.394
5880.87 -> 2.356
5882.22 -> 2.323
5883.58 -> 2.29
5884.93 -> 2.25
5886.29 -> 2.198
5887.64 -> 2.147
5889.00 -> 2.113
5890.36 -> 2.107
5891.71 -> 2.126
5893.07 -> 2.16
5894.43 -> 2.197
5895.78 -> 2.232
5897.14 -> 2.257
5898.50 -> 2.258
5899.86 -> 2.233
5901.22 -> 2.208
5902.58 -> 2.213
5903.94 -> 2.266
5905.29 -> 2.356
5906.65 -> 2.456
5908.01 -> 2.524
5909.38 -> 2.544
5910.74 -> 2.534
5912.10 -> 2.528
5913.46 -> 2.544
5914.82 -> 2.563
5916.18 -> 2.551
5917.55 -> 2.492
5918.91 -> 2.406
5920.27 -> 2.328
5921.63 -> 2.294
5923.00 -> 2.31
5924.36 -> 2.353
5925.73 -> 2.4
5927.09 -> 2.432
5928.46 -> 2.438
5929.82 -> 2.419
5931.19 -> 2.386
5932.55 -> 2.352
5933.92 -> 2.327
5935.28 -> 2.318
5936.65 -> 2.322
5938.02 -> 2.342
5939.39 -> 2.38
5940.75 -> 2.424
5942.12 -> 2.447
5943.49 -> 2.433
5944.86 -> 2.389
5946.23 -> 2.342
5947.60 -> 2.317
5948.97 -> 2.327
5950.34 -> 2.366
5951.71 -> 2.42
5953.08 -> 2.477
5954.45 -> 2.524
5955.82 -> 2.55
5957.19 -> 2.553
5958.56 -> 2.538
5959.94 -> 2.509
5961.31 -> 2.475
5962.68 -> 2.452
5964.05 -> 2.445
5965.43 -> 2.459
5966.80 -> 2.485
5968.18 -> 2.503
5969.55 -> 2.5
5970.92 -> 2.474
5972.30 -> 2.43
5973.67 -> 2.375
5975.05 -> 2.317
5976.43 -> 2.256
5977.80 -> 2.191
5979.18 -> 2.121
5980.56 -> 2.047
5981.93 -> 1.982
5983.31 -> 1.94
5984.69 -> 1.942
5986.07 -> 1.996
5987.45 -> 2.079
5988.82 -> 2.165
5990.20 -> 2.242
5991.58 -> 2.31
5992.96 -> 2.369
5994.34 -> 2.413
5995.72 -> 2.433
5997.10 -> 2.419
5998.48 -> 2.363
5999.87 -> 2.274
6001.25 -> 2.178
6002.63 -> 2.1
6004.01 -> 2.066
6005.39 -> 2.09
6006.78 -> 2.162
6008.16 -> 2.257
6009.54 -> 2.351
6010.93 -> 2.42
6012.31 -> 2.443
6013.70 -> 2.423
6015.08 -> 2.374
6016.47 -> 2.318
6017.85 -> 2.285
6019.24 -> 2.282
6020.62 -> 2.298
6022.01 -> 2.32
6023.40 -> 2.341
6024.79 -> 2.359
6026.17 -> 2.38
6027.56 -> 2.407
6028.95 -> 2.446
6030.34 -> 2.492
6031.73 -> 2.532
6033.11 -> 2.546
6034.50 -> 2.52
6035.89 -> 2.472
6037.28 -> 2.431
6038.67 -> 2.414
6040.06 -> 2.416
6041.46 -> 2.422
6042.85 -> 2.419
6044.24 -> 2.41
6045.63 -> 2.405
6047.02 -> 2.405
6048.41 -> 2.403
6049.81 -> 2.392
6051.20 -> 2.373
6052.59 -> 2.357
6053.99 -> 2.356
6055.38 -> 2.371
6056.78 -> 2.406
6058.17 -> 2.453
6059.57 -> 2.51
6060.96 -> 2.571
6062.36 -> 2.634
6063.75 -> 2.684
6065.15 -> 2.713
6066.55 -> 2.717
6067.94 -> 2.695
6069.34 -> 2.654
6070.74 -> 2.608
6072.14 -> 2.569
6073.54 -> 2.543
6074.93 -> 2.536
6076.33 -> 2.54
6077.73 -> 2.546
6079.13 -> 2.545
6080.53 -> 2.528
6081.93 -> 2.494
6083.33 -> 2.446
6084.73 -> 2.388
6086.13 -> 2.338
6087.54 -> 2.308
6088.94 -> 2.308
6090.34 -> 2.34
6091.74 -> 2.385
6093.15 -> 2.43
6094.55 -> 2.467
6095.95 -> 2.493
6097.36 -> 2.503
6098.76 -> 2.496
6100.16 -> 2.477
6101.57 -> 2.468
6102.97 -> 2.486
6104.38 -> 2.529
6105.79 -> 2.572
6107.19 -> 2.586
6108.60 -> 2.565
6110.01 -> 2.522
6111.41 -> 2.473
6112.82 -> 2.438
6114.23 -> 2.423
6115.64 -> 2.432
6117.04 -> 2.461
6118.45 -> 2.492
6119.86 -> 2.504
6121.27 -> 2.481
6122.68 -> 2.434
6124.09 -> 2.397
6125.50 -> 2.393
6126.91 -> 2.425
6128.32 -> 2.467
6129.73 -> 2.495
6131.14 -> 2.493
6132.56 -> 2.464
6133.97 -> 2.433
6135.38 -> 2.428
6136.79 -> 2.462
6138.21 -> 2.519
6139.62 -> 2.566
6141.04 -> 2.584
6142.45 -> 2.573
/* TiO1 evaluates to 0.07 mag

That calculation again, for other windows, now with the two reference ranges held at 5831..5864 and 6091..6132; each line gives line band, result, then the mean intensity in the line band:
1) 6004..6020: 0.08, 2.3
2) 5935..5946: 0.04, 2.38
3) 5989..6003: 0.08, 2.31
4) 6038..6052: 0.03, 2.41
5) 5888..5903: 0.13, 2.19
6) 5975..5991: 0.18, 2.1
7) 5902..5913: 0.02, 2.43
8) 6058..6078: -0.05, 2.6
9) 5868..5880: 0.03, 2.4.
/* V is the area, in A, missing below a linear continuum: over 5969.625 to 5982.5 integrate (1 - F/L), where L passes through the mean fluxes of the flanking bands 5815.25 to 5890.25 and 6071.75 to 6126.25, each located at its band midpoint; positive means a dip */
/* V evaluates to 1.0 A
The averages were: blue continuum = 2.43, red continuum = 2.47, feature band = 2.26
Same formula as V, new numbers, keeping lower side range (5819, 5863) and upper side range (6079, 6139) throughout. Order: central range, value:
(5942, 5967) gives 0.19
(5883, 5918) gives 2.10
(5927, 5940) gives 0.52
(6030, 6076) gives -0.68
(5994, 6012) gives 1.40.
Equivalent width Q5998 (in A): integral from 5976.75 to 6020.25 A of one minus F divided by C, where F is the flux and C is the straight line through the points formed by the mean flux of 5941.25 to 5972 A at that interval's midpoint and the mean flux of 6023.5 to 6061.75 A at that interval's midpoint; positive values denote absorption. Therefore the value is 3.8 A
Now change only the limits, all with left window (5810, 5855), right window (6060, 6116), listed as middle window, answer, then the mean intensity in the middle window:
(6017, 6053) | 1.5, 2.41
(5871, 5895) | 2.1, 2.29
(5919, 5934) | 0.8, 2.37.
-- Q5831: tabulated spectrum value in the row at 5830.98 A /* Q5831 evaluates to 2.691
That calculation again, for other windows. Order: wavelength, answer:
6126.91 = 2.425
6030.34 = 2.492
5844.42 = 2.537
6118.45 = 2.492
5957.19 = 2.553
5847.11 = 2.445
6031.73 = 2.532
